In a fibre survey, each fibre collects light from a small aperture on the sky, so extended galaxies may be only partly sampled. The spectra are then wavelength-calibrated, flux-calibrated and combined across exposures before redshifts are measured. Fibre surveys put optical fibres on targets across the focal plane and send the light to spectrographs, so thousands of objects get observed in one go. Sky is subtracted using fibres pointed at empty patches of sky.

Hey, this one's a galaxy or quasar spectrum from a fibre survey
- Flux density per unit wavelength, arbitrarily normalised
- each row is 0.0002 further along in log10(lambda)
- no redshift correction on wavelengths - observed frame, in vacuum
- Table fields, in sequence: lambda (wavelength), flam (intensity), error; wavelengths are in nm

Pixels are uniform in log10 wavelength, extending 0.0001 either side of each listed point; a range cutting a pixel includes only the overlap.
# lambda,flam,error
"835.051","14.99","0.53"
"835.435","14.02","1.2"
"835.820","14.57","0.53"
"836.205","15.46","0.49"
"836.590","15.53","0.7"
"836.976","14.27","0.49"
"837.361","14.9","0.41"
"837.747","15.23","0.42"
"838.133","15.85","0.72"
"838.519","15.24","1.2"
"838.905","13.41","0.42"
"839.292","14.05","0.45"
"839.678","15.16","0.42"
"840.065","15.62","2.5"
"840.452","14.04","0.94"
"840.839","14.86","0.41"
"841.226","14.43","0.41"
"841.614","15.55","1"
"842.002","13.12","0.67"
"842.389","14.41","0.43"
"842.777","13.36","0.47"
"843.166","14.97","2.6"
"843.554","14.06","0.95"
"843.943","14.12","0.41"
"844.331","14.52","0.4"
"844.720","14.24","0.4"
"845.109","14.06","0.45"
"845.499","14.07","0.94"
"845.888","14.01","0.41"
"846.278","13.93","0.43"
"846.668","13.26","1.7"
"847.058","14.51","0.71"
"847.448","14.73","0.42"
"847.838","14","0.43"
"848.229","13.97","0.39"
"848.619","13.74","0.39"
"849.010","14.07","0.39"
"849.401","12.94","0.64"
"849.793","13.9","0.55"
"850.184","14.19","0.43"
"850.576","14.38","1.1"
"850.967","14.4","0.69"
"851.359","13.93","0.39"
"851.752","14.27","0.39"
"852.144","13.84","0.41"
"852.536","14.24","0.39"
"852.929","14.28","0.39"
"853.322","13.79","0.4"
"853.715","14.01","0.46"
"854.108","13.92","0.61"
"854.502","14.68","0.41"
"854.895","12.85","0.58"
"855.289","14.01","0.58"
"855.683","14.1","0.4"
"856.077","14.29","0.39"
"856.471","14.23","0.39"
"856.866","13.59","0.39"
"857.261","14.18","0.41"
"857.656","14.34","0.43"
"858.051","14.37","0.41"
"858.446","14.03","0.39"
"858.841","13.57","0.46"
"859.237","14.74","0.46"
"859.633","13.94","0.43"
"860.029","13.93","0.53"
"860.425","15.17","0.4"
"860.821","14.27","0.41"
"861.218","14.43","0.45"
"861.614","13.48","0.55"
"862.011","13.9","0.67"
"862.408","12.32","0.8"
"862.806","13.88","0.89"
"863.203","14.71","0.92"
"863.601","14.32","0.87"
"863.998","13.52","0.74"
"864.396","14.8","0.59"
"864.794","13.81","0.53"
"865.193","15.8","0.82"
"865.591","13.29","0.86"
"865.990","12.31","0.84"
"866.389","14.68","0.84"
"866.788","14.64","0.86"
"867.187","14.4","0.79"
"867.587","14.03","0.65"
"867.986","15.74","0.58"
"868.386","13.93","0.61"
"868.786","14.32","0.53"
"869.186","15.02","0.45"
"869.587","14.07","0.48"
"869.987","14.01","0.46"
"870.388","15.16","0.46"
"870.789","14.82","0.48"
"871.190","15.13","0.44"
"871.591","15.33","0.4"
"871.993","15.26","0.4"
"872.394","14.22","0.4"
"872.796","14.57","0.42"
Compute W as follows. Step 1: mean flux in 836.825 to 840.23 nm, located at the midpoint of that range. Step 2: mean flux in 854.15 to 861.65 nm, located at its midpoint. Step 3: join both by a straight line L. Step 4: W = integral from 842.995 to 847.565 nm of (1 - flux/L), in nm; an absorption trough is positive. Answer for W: 0.13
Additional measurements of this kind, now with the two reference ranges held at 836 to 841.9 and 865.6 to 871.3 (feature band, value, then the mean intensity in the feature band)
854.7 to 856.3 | 0.09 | 13.8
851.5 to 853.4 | 0.07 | 14.1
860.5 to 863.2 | 0.12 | 13.9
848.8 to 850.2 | 0.09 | 13.7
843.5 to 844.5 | 0.04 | 14.3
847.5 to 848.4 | 0.04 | 14.1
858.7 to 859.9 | 0.04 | 14.1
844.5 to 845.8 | 0.06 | 14.1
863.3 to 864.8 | 0.03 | 14.2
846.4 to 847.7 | 0.05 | 14.1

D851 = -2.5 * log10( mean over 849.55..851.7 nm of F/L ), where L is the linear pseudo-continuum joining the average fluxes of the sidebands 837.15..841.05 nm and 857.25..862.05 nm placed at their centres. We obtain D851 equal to 0.03 mag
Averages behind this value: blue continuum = 14.8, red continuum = 14.2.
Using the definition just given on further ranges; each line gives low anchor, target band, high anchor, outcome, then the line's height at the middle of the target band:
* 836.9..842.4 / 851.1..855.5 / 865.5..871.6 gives 0.04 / 14.6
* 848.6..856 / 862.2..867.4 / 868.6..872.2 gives 0.04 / 14.5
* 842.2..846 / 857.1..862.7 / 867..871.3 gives 0.03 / 14.4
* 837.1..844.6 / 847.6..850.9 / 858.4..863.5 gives 0.03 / 14.3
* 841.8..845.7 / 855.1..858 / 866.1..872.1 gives 0.02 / 14.4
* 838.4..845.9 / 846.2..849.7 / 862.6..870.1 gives 0.03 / 14.3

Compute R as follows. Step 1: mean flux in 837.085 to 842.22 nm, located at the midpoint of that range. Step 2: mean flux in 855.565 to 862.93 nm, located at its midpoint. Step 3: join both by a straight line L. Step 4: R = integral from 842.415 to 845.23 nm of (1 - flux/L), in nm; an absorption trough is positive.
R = 0.07 nm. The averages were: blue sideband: 14.7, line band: 14.2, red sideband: 14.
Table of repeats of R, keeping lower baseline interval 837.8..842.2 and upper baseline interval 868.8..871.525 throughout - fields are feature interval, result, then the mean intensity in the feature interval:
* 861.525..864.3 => 0.17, 13.8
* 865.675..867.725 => 0.10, 14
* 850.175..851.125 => 0.02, 14.4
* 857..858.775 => 0.07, 14.2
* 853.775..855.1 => 0.08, 13.8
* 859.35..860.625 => 0.03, 14.4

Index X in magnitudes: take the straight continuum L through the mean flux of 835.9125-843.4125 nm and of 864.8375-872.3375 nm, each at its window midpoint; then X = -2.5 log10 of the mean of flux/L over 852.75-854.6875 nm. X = 0.04 mag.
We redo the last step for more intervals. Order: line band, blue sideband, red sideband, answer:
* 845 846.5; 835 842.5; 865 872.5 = 0.05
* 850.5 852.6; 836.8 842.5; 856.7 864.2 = 0.01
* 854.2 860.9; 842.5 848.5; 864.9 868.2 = 0.01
